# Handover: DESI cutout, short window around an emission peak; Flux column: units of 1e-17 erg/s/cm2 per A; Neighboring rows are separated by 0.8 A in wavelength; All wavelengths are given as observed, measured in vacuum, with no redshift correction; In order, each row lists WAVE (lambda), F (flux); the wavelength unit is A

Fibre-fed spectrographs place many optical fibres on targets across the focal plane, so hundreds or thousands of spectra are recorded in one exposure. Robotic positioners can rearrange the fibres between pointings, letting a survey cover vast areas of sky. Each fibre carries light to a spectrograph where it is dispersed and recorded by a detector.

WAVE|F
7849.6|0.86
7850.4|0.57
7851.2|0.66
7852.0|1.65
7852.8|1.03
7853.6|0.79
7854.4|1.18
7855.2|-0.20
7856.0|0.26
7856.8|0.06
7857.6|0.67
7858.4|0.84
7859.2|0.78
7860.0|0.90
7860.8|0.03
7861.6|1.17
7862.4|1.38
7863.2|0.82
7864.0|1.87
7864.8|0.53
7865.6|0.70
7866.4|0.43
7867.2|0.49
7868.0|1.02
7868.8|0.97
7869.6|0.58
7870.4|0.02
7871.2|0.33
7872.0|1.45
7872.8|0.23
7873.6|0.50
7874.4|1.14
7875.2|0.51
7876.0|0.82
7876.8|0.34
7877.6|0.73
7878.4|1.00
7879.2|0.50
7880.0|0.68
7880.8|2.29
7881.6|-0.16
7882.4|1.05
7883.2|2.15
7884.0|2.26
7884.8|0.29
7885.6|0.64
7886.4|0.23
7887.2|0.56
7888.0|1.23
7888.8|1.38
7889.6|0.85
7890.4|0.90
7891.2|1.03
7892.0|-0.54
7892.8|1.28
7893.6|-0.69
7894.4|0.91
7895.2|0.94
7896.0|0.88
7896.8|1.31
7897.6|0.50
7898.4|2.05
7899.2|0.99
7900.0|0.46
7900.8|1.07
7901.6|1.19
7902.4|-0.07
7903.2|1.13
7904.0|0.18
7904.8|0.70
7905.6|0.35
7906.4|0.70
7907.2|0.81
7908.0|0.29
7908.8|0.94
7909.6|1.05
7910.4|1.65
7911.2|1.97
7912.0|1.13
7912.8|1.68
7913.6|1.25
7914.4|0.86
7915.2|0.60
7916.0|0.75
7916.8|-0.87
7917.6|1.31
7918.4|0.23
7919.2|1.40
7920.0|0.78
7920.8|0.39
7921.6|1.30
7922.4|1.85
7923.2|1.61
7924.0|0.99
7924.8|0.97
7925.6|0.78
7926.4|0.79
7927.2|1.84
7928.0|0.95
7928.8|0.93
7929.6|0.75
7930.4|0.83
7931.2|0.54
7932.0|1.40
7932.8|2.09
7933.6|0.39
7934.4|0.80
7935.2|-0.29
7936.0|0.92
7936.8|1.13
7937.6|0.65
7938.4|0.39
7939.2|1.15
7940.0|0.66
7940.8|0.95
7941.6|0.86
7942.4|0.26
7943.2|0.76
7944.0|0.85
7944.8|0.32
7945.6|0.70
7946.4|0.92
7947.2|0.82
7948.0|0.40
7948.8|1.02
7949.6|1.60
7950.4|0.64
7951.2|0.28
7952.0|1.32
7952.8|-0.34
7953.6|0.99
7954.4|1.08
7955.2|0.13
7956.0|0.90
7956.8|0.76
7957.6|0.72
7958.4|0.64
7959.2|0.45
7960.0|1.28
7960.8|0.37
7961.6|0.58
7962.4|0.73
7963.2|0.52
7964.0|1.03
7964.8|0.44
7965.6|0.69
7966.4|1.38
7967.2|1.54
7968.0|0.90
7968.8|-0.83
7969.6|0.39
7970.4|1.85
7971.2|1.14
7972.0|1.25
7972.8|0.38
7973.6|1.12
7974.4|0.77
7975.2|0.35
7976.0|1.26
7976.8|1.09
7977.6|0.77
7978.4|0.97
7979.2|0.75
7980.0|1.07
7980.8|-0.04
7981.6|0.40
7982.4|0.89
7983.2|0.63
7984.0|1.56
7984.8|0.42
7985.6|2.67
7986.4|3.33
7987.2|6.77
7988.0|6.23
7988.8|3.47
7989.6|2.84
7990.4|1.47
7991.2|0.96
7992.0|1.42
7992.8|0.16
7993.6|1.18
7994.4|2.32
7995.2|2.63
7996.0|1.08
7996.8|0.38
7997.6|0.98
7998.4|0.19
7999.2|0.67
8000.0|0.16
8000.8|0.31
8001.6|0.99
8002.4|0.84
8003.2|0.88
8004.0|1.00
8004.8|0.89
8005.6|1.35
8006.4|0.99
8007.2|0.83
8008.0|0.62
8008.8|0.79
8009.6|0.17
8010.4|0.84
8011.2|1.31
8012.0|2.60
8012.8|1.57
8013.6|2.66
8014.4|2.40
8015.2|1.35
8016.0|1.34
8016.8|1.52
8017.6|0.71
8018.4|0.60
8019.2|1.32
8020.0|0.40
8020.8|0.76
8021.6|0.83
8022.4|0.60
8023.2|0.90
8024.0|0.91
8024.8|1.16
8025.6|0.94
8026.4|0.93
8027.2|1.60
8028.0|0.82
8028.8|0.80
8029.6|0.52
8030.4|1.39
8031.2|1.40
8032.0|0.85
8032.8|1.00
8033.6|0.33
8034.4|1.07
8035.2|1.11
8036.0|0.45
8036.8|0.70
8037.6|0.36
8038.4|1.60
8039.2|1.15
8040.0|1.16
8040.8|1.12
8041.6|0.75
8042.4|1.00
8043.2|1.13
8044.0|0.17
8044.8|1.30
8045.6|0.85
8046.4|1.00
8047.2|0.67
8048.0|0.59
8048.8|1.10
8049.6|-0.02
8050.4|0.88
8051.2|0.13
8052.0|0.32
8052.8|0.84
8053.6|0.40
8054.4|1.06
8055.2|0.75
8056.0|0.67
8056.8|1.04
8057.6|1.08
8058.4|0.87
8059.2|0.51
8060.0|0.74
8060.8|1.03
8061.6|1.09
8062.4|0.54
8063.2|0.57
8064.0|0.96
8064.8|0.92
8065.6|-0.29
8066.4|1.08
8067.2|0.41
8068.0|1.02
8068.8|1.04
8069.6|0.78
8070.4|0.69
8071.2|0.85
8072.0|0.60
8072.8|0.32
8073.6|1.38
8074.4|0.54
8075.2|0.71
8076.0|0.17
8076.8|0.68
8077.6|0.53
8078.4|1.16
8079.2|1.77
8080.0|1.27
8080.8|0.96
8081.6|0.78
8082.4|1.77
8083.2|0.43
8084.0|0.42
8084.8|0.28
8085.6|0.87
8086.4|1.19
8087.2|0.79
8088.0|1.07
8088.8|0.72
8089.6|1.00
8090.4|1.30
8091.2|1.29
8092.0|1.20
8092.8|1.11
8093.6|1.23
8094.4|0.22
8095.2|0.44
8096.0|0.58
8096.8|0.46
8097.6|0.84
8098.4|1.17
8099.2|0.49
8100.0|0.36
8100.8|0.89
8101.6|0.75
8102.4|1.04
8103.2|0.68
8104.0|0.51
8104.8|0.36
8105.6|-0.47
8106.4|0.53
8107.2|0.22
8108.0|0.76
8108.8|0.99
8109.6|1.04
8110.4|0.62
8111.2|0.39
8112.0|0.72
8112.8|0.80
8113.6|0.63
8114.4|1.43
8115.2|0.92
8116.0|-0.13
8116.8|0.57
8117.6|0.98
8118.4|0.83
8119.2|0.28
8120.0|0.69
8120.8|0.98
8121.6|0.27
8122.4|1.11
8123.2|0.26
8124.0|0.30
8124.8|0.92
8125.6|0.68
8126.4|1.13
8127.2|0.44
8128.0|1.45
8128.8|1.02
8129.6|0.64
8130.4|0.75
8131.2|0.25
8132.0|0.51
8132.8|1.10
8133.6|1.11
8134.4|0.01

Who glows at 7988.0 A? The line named H-alpha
